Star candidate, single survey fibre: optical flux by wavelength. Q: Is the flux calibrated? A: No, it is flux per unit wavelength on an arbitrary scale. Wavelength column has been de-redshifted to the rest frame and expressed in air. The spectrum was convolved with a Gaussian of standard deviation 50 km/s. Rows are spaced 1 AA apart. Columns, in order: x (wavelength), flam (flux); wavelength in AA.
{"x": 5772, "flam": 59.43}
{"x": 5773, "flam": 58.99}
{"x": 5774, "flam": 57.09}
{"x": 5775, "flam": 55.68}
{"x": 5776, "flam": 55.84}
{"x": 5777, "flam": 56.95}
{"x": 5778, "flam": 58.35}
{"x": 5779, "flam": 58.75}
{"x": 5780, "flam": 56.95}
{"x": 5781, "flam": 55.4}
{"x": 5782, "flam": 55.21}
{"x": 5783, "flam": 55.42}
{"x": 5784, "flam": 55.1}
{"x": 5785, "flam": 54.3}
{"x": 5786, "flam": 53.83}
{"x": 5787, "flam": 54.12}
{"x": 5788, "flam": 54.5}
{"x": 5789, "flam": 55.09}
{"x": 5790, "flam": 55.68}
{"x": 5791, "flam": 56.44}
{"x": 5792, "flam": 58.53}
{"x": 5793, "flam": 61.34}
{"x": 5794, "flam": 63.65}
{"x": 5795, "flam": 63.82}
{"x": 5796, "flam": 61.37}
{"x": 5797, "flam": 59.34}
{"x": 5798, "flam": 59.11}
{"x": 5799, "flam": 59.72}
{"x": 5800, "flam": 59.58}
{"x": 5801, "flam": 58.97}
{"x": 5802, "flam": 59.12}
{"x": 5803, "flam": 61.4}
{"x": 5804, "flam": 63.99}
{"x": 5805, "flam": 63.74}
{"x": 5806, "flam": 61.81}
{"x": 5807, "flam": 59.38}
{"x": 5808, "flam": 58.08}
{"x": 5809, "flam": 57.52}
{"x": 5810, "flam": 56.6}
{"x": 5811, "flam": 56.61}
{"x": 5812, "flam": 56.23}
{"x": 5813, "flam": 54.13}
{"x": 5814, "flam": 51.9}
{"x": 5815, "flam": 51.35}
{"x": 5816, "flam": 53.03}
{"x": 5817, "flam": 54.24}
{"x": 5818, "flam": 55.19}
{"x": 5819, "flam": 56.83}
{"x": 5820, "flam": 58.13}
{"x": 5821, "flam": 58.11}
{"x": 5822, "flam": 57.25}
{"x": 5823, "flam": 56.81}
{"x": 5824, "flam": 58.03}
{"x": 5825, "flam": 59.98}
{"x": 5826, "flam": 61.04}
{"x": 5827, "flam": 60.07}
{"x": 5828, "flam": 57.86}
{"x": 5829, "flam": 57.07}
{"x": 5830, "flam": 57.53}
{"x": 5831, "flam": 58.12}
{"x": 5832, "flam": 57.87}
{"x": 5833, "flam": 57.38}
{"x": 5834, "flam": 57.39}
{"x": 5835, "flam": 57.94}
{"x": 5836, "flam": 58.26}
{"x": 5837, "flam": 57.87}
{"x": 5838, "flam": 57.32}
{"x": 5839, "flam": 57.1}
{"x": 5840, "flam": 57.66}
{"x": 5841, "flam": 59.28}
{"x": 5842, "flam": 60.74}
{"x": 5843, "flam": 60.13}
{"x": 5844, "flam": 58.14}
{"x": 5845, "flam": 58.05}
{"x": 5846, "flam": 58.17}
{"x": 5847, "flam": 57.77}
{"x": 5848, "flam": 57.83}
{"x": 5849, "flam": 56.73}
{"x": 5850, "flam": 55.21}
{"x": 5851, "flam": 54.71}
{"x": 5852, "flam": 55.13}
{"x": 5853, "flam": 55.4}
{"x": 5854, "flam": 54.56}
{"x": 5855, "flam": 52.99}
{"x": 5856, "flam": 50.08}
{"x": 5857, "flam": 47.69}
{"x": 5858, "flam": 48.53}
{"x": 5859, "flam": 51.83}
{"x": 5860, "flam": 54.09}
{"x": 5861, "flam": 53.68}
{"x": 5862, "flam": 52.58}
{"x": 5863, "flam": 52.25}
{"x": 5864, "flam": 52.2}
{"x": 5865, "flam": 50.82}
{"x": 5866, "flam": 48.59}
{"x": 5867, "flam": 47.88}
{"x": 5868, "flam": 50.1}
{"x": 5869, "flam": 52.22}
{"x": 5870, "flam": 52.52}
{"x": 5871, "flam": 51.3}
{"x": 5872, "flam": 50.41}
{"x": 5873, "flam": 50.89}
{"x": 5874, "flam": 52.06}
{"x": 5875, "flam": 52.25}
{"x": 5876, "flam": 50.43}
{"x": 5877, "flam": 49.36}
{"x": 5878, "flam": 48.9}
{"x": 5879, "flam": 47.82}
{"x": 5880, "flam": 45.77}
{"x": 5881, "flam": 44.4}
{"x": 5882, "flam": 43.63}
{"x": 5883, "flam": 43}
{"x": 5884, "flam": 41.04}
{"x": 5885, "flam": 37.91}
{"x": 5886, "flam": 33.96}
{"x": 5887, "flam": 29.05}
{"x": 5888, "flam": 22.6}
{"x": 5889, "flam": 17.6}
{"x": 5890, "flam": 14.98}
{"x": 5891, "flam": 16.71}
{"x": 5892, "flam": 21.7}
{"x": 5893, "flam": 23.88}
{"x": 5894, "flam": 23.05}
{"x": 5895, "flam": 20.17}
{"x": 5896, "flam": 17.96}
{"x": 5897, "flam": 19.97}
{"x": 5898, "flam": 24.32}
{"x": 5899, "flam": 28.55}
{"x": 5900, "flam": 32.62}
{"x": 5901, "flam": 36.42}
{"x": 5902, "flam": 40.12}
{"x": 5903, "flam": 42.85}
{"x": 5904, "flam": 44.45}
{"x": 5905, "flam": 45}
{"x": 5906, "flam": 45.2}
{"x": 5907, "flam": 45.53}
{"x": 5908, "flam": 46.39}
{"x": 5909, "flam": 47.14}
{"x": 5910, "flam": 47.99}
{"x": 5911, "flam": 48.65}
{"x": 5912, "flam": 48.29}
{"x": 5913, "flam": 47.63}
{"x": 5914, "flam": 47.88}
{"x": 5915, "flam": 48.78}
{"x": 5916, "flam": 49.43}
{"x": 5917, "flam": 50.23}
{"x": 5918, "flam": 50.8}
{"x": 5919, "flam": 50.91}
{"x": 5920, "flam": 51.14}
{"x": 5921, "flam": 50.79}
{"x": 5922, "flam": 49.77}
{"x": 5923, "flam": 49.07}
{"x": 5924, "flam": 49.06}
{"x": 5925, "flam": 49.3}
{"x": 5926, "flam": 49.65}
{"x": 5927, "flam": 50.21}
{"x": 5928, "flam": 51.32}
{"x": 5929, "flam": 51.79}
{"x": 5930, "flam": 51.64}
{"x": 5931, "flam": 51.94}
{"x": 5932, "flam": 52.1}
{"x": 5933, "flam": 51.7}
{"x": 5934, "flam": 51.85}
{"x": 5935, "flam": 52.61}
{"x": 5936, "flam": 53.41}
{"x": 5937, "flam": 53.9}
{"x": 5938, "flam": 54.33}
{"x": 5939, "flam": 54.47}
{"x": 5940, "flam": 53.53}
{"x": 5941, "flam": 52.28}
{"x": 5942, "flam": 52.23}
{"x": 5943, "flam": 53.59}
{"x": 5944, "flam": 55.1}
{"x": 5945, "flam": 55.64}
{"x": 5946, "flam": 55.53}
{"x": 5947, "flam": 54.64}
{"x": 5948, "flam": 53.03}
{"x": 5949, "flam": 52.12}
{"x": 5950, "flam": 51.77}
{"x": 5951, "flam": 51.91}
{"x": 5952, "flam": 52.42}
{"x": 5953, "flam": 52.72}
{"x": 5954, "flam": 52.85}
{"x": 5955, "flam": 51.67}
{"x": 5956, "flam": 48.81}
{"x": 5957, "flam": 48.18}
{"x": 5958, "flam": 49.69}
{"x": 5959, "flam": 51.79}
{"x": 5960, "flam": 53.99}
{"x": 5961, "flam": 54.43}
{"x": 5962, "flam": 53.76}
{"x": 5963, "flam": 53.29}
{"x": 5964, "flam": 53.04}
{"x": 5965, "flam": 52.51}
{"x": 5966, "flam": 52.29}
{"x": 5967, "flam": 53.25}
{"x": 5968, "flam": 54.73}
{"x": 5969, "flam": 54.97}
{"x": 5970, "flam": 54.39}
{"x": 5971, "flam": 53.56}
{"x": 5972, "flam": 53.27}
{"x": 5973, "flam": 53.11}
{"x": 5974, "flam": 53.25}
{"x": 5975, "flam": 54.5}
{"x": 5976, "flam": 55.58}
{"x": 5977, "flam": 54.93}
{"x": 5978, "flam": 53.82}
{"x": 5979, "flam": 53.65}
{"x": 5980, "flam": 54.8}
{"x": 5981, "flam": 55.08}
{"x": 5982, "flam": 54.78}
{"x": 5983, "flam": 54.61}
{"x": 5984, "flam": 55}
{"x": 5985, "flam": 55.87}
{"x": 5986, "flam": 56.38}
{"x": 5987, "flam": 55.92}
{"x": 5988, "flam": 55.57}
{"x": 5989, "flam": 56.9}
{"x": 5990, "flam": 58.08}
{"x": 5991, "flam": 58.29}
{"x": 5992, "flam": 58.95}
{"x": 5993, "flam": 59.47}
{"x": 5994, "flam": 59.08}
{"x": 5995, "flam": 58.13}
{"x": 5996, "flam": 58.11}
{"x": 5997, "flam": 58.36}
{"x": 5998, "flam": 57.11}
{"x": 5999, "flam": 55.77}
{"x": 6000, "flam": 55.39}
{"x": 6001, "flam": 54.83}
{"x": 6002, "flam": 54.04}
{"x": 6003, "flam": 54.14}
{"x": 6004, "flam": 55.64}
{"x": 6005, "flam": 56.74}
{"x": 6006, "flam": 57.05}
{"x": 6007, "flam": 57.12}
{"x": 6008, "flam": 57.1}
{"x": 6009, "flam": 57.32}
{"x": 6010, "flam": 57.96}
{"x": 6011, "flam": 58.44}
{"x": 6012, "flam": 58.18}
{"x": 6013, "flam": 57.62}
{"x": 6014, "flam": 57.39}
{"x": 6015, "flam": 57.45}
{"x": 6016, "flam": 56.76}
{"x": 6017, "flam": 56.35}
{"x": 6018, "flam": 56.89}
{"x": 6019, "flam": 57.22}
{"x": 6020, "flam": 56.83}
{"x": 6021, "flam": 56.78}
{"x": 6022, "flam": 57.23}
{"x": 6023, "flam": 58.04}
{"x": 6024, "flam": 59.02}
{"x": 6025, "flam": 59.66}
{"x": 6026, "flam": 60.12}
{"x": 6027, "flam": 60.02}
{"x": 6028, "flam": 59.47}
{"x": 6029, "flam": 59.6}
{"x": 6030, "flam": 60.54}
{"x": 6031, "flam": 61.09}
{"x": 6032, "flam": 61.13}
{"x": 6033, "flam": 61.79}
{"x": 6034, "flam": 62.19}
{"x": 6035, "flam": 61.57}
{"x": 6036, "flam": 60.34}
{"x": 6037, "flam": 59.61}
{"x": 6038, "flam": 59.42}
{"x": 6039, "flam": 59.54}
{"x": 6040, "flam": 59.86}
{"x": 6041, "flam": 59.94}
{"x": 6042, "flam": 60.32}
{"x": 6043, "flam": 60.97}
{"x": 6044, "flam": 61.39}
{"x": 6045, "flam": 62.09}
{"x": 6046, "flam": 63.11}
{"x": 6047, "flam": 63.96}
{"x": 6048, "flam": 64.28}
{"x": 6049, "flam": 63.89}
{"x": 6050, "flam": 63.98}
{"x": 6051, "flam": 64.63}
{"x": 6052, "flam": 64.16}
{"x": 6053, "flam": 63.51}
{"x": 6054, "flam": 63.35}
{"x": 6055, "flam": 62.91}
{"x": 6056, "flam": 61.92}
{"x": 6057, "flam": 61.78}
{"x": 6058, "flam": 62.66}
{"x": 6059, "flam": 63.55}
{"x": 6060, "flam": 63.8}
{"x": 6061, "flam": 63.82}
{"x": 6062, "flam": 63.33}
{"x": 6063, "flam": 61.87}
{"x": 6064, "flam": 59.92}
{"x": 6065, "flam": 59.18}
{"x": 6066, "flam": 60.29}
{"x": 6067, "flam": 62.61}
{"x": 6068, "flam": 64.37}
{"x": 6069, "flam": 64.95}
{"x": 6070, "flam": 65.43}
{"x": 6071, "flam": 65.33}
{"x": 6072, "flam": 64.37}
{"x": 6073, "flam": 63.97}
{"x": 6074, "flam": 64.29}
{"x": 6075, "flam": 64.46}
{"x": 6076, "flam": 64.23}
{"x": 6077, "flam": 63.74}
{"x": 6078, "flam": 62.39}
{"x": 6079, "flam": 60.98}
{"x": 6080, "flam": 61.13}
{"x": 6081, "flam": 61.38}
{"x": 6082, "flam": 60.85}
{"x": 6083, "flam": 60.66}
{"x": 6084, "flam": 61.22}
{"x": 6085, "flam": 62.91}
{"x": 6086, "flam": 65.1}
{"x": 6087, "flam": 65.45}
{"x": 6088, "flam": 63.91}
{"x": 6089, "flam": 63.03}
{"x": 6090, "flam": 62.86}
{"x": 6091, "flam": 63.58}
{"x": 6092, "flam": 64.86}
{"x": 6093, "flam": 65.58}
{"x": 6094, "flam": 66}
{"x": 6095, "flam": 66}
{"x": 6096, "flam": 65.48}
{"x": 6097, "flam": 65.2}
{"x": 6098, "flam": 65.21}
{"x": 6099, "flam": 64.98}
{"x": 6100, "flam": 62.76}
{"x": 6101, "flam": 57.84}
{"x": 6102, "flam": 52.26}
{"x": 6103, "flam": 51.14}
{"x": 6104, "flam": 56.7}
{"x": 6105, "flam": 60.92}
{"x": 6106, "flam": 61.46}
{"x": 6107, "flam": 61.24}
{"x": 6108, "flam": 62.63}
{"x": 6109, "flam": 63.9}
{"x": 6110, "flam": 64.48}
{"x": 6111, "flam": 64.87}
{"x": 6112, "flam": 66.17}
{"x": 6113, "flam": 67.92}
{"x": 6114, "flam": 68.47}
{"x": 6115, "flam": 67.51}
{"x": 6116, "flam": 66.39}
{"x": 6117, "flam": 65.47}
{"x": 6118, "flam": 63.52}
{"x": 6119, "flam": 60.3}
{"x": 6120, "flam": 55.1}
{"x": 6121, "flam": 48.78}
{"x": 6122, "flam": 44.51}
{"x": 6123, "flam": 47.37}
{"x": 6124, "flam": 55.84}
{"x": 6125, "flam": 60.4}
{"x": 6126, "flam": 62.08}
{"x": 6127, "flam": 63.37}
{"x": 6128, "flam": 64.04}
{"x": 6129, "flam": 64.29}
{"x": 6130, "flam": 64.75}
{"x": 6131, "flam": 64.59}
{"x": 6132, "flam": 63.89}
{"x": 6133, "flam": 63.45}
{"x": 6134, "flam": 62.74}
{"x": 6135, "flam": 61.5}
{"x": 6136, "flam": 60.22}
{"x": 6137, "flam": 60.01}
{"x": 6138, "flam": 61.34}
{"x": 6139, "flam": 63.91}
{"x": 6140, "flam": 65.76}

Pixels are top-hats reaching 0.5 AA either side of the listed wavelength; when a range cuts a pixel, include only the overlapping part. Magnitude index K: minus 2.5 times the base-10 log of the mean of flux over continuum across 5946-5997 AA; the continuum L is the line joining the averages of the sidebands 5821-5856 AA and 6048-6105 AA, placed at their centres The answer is 0.12 mag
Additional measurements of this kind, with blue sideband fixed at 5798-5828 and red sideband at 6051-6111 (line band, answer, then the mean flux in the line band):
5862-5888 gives 0.25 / 46.8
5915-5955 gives 0.16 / 52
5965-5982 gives 0.13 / 54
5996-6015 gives 0.09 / 56.7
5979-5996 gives 0.08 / 56.6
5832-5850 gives 0.01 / 58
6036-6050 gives 0.01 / 61.5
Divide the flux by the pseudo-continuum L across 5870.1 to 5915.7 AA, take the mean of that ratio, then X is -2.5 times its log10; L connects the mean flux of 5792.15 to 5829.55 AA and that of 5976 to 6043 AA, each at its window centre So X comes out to 0.44 mag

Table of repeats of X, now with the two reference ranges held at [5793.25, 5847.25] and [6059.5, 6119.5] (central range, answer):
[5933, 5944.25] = 0.14 mag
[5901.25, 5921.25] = 0.26 mag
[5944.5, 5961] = 0.16 mag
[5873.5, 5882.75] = 0.23 mag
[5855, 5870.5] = 0.16 mag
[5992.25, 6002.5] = 0.08 mag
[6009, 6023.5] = 0.08 mag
